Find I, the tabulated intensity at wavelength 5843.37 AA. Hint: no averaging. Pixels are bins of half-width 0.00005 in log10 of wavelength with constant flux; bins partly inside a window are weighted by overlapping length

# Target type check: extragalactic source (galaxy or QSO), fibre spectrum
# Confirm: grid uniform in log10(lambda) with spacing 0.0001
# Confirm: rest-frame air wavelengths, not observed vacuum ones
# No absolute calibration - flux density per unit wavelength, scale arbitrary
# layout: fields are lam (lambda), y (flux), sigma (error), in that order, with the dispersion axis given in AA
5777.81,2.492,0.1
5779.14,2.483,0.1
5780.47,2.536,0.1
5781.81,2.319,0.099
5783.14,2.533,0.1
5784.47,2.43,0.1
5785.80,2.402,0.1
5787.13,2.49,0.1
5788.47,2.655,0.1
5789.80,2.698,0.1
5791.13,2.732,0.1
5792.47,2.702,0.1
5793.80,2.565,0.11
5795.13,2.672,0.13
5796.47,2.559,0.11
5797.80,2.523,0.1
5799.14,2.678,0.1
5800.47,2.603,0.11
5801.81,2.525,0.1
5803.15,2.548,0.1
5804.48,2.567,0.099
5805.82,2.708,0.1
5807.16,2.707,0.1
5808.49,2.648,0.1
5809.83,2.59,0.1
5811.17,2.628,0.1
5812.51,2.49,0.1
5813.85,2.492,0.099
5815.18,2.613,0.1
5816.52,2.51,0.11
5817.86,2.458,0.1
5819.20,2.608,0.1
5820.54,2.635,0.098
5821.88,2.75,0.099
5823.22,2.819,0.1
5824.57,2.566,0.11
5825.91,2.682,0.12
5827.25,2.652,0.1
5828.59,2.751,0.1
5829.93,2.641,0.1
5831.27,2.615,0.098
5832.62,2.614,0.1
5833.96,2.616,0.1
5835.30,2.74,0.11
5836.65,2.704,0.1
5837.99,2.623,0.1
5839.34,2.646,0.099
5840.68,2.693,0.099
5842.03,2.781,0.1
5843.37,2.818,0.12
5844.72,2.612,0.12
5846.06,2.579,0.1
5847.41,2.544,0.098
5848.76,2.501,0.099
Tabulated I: 2.818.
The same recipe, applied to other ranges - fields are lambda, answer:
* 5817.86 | 2.458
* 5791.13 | 2.732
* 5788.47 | 2.655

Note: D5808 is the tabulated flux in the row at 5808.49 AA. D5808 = 2.648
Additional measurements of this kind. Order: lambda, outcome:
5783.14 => 2.533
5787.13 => 2.49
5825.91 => 2.682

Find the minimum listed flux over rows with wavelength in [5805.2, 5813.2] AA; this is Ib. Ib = 2.49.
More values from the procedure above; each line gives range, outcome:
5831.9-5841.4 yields 2.614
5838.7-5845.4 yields 2.612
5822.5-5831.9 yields 2.566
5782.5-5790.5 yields 2.402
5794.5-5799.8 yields 2.523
